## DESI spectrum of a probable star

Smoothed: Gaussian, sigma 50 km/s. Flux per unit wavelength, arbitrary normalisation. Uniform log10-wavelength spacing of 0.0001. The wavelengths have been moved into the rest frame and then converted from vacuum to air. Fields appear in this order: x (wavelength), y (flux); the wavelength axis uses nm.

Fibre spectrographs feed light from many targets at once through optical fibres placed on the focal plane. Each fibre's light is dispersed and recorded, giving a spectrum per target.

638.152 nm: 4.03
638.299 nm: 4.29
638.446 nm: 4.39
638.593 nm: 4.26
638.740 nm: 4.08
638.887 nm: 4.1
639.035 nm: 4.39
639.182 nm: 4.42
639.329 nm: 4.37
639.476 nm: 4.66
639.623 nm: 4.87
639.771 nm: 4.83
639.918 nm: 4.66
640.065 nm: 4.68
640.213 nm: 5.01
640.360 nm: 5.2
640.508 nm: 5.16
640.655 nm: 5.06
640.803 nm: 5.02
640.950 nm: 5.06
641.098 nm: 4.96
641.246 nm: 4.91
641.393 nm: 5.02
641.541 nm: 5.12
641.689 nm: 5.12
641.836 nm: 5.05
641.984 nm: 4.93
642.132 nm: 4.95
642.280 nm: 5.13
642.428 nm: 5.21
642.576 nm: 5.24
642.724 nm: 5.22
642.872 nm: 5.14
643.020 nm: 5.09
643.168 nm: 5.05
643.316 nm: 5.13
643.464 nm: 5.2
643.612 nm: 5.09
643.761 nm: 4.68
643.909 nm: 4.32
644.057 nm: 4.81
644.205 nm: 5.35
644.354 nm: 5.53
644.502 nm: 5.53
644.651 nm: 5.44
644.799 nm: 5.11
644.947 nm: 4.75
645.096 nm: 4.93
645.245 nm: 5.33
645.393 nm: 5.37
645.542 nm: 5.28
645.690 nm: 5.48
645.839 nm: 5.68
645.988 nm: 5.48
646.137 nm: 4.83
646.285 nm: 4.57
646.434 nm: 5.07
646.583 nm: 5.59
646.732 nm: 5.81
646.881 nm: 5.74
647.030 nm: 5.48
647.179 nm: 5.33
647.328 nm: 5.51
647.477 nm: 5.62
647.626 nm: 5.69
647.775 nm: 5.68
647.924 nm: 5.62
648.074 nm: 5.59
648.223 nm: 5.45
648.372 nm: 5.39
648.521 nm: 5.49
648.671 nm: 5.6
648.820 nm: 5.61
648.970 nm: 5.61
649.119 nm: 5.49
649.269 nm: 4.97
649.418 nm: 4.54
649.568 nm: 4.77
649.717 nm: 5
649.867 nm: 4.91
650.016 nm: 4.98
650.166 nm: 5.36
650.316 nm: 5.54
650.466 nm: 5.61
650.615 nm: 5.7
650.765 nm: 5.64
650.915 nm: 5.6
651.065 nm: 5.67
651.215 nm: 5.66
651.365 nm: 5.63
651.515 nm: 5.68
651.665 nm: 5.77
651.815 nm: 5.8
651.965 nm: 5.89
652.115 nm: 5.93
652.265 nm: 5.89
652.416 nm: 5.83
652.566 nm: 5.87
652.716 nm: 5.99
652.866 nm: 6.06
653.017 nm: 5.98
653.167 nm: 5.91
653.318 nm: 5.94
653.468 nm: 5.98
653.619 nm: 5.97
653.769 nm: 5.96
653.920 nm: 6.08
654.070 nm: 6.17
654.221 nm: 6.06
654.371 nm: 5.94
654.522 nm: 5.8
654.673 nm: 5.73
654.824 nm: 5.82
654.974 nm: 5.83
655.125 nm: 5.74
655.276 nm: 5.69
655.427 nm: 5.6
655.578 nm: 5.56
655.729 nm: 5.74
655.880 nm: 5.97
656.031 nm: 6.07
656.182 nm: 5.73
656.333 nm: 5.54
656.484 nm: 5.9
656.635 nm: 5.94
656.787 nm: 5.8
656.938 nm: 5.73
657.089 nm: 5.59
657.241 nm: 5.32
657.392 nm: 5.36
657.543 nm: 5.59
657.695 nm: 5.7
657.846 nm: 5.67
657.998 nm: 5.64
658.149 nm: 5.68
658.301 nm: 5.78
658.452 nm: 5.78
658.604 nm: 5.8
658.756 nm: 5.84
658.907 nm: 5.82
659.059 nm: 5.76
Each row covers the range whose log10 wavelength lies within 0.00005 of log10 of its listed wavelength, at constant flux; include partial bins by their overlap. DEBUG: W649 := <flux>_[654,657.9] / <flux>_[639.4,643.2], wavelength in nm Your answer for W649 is 1.15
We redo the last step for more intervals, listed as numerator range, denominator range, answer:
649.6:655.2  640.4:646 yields 1.12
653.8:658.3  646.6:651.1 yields 1.06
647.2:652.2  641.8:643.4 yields 1.07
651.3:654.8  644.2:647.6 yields 1.11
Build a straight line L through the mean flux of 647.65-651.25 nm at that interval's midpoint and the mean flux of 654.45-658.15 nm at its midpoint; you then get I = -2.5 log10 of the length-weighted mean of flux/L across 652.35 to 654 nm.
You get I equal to -0.07 mag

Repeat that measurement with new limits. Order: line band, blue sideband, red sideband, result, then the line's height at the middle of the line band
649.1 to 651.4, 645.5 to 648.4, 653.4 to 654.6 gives 0.079 mag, 5.7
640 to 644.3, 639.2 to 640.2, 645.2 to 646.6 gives -0.028 mag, 4.91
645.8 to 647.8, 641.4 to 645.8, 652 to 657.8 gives -0.020 mag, 5.32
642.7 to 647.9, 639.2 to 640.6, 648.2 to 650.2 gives -0.044 mag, 5.05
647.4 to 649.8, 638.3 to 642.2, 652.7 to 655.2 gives 0.020 mag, 5.48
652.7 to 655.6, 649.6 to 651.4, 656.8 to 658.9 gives -0.067 mag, 5.54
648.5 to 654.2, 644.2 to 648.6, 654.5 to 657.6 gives -0.015 mag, 5.56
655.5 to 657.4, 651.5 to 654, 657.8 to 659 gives 0.016 mag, 5.81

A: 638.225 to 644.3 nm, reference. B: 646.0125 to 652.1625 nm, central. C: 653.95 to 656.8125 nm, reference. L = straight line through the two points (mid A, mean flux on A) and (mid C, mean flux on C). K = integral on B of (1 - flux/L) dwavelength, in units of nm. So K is -0.06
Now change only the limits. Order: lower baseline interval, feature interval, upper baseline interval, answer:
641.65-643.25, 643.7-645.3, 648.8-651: 0.03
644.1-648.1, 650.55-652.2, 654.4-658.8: -0.05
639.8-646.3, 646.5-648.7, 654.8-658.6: -0.11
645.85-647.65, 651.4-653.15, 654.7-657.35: -0.09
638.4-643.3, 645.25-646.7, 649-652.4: -0.03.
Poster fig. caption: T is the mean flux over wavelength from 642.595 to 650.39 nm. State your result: 5.27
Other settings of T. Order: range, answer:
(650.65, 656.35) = 5.84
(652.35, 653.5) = 5.95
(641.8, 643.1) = 5.11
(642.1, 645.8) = 5.14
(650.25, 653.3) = 5.79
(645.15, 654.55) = 5.58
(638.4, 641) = 4.68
